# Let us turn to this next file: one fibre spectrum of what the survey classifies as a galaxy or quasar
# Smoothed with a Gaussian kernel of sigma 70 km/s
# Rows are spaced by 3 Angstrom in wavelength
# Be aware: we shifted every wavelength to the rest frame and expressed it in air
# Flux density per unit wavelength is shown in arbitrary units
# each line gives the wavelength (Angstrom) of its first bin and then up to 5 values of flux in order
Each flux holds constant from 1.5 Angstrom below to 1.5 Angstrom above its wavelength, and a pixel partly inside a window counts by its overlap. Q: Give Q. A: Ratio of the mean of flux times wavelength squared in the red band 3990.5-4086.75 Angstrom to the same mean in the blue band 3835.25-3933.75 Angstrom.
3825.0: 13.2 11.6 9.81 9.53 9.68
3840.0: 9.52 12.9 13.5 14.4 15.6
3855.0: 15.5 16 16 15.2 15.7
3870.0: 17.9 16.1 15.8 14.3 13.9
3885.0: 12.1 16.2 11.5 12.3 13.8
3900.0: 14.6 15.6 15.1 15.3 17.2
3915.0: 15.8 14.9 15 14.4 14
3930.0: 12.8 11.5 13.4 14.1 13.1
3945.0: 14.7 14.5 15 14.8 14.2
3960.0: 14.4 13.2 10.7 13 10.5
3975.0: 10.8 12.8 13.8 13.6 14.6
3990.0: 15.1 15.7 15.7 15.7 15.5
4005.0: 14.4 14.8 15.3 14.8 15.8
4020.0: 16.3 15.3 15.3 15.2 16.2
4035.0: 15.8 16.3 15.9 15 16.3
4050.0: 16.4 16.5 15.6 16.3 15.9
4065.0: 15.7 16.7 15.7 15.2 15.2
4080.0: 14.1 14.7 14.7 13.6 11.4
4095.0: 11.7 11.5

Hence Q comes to 1.17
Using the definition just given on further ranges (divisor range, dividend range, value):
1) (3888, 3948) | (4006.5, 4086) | 1.17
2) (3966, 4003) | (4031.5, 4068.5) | 1.20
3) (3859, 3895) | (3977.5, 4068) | 1.12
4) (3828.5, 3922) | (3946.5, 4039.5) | 1.08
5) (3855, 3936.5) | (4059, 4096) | 1.09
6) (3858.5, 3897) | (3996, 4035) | 1.12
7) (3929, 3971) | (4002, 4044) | 1.19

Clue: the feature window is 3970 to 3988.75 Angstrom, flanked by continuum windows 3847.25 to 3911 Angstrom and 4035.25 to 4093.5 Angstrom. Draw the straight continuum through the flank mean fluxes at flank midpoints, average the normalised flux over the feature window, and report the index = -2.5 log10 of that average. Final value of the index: 0.189 mag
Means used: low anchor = 14.9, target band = 12.7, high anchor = 15.3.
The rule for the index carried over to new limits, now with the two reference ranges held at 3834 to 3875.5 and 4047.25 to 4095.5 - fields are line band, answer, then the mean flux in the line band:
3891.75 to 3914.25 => -0.02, 14.8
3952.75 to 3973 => 0.13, 13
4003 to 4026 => -0.03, 15.3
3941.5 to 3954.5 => 0.01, 14.5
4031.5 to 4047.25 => -0.06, 15.9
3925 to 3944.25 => 0.11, 13.2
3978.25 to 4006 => 0.00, 14.8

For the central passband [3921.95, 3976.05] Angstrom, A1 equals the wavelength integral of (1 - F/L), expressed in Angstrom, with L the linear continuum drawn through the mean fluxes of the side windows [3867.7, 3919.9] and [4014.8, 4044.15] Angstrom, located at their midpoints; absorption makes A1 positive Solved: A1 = 6.7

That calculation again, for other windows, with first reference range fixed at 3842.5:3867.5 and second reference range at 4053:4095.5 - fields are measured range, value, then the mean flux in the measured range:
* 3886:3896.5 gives 1.2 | 13.3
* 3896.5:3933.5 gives 0.7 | 14.7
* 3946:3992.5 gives 4.6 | 13.5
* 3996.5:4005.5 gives -0.2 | 15.3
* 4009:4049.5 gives -2.0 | 15.7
